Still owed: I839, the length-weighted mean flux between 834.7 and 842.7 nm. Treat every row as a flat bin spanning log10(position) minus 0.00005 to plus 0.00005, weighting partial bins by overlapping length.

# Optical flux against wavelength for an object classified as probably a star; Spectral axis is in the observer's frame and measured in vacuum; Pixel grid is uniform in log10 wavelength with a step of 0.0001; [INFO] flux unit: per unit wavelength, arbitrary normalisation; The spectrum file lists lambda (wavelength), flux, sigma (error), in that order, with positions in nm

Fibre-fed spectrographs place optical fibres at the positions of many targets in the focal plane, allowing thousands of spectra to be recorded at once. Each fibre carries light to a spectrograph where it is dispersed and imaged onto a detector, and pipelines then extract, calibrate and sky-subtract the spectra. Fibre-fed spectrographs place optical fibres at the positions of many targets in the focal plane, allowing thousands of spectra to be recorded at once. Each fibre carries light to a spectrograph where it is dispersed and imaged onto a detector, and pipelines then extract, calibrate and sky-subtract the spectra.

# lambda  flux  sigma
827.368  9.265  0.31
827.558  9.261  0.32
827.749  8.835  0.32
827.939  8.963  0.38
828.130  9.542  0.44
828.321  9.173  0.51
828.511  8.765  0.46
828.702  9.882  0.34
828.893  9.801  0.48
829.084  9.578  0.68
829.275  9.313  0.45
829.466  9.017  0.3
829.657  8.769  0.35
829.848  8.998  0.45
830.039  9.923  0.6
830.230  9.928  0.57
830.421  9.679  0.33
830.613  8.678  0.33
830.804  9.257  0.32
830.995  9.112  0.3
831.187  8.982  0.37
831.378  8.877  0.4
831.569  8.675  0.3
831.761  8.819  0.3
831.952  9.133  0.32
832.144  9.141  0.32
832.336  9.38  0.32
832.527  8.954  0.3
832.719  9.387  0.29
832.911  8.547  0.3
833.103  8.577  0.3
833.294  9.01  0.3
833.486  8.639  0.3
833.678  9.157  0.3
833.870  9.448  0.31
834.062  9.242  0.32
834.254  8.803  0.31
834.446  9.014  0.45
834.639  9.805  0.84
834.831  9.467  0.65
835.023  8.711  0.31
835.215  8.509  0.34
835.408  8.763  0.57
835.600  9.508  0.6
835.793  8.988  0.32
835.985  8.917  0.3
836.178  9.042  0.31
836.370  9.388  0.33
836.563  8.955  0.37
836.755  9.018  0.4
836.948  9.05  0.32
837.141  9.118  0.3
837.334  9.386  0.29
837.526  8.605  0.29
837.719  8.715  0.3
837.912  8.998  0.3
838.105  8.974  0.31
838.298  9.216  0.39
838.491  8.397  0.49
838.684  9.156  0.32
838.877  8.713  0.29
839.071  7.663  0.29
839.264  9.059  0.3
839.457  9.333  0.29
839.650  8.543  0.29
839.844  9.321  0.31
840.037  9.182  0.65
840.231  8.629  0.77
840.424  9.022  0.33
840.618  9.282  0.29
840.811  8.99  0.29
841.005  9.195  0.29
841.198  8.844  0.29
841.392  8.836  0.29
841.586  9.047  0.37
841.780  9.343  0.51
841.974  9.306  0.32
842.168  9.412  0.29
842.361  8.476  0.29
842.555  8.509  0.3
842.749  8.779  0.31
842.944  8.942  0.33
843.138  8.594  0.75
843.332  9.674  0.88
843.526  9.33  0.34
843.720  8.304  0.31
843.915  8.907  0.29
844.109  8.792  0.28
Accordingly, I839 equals 8.97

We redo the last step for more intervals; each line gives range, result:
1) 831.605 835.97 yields 9.04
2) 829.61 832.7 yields 9.16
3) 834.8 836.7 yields 9.01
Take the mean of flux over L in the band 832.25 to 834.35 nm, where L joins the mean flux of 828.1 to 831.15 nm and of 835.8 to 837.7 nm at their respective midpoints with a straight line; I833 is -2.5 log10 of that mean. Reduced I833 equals 0.02 mag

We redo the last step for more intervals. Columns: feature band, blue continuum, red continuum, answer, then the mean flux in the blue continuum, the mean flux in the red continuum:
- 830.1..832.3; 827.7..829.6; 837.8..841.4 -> 0.01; 9.29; 8.91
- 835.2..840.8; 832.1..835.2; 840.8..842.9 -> 0.01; 9.07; 8.97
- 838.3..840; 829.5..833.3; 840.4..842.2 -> 0.04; 9.09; 9.12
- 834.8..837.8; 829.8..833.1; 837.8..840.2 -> 0.00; 9.13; 8.87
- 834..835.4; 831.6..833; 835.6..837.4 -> 0.00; 9.03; 9.11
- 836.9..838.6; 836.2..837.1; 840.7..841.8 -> 0.02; 9.1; 9.03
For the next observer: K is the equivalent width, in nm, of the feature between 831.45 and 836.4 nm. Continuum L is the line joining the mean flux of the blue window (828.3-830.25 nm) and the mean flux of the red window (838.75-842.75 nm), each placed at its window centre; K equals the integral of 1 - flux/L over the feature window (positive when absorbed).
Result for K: 0.08 nm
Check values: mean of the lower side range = 9.37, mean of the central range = 9.03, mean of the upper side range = 8.93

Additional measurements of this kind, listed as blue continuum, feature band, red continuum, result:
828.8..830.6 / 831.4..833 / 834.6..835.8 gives 0.045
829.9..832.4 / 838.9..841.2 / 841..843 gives 0.021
